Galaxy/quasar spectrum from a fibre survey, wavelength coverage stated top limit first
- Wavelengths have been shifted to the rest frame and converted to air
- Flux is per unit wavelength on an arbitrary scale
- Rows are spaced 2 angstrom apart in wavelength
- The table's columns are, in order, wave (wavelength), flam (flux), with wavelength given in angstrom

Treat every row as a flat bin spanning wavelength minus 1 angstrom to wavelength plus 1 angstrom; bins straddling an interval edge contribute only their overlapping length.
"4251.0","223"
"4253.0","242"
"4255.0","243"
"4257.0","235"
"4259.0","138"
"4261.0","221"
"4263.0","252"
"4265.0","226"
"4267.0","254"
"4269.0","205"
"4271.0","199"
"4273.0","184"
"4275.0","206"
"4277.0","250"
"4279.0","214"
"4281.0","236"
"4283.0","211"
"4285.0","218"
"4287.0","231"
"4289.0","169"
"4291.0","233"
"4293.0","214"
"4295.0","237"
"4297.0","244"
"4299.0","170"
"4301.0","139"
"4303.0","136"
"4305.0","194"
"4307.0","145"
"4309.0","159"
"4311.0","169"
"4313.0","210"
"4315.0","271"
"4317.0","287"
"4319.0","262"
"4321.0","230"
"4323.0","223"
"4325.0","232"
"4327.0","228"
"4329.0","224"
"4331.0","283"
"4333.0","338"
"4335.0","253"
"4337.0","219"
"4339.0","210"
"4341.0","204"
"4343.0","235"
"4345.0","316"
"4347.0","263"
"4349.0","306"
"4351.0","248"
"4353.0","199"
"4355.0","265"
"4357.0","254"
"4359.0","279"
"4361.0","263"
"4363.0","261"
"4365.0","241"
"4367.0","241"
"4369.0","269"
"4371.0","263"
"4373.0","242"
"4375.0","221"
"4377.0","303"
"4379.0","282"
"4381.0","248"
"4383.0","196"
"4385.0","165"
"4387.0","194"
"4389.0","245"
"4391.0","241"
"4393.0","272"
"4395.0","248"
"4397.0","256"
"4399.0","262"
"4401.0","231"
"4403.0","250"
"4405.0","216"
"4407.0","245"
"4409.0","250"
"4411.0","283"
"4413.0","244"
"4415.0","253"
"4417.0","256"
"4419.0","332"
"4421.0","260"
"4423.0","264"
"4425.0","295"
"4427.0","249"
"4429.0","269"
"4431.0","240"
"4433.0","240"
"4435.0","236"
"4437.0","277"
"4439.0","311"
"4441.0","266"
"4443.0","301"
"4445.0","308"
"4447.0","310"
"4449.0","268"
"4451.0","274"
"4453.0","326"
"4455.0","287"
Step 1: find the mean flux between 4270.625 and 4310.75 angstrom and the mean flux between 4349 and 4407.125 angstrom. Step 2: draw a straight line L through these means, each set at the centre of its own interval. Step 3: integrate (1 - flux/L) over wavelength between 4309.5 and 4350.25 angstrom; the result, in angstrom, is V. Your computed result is -5.0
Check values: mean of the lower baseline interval 199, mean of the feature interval 247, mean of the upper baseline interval 246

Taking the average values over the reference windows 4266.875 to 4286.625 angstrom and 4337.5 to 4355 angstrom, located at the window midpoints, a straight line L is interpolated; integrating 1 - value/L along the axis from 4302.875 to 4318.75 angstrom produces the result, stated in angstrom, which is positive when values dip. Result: 2.0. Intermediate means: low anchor 217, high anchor 248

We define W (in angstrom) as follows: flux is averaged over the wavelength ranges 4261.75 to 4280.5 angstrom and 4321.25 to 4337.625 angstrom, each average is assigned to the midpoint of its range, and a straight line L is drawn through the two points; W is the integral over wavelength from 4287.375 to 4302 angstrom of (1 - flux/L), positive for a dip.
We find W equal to 1.9 angstrom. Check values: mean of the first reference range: 222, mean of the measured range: 202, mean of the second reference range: 250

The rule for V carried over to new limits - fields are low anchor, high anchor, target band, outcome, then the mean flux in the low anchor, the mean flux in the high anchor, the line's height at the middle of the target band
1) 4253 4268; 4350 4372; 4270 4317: 6.2 angstrom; 225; 253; 234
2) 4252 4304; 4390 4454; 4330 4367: -2.9 angstrom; 212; 267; 239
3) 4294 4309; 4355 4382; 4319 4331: -1.6 angstrom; 179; 259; 207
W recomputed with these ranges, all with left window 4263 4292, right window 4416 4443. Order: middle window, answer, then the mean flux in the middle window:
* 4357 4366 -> -0.49 angstrom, 260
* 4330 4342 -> -0.67 angstrom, 251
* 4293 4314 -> 4.15 angstrom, 182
